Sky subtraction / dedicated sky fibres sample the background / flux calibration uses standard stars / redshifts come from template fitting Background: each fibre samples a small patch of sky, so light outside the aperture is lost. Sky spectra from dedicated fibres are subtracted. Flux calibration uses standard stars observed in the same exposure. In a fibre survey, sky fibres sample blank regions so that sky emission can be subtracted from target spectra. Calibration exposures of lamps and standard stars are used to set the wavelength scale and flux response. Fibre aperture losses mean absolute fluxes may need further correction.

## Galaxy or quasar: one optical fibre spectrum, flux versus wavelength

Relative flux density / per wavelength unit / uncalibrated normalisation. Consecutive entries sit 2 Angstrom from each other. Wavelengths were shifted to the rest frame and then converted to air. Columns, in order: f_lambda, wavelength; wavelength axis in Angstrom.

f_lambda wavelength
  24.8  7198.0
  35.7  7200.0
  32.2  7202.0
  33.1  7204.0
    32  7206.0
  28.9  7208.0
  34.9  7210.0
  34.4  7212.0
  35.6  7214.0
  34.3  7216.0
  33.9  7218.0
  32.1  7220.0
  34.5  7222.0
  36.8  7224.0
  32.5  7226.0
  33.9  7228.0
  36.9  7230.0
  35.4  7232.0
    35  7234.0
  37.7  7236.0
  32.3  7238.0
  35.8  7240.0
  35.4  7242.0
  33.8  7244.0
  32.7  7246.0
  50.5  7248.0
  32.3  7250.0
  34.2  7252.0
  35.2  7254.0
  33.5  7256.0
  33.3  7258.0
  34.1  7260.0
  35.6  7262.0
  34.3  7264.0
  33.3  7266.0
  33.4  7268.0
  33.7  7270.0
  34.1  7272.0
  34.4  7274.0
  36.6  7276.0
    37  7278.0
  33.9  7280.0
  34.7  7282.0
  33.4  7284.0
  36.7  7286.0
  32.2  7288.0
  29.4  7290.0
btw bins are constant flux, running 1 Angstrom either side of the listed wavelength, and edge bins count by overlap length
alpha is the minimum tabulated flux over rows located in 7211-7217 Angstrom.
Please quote 34.3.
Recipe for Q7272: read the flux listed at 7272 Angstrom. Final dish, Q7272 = 34.1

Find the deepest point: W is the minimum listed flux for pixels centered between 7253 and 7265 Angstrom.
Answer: 33.3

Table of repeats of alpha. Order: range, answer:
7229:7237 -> 35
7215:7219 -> 33.9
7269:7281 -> 33.7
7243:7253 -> 32.3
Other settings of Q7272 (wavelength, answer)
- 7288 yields 32.2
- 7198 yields 24.8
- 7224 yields 36.8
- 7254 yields 35.2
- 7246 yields 32.7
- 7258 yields 33.3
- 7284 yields 33.4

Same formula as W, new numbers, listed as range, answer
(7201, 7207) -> 32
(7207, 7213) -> 28.9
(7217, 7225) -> 32.1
